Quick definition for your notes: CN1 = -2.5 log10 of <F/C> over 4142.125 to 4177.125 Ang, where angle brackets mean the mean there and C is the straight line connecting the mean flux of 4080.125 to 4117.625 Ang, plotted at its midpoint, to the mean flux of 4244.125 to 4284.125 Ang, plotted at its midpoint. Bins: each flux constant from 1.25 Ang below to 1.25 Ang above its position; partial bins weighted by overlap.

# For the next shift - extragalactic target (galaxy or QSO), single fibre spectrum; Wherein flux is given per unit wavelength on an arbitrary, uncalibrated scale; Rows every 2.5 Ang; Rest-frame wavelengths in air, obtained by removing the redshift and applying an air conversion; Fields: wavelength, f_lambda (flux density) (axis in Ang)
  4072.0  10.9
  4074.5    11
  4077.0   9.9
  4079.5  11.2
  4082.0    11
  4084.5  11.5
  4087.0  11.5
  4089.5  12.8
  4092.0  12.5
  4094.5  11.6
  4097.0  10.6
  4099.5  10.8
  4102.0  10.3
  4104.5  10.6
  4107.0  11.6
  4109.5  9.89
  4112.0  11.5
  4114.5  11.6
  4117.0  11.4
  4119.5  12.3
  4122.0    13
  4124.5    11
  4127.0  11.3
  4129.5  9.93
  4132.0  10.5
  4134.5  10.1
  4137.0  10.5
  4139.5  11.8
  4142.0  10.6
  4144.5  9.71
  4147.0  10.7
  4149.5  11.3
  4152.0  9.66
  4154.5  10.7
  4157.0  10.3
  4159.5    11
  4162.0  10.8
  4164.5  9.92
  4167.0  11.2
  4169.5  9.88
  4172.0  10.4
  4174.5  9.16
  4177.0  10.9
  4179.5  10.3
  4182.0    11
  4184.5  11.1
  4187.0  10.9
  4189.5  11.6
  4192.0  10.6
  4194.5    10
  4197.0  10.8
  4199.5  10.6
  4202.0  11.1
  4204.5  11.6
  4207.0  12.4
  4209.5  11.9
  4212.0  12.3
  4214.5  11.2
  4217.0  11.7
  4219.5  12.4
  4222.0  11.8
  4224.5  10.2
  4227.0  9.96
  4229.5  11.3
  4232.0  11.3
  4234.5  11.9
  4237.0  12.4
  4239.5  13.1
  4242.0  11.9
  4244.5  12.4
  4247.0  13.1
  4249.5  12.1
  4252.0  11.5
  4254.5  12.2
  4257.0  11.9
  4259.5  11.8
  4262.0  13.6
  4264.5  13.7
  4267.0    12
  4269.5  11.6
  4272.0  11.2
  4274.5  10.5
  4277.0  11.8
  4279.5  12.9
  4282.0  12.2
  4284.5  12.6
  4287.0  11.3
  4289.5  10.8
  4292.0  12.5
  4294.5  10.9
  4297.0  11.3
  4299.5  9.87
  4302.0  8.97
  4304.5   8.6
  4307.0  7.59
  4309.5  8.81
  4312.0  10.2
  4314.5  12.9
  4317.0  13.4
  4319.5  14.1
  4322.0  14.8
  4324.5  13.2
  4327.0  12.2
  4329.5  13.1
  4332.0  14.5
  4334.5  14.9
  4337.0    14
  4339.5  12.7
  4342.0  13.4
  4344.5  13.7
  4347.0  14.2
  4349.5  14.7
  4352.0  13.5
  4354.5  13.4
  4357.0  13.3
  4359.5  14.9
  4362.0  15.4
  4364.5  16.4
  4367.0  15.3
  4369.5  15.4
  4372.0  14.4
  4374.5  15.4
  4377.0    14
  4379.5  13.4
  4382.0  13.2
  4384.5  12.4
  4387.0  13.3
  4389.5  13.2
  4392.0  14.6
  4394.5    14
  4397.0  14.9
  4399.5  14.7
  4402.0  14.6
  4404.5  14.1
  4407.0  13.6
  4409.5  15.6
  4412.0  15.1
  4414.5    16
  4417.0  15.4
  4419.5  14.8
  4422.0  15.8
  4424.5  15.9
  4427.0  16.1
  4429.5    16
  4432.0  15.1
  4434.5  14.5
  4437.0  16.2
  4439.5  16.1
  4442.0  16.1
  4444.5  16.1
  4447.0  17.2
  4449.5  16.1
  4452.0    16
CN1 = 0.12 mag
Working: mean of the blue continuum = 11.3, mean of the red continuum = 12.2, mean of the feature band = 10.4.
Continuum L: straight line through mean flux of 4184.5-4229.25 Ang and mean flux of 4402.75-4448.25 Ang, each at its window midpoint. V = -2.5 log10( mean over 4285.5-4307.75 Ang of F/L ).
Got 0.25 mag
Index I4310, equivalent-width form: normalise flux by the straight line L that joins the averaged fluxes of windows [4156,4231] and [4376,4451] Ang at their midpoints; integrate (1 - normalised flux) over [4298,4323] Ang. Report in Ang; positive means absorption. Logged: 4.2 Ang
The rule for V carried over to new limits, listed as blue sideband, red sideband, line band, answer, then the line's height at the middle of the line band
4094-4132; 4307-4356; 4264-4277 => 0.077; 12.6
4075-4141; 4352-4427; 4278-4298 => 0.132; 13.4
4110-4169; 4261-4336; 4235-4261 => -0.063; 11.6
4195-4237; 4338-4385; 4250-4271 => -0.001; 12.3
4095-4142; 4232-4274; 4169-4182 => 0.131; 11.5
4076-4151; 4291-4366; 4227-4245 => 0.013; 12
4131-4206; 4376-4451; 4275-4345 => 0.097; 13.1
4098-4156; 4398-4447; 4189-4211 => 0.079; 12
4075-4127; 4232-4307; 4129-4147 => 0.091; 11.4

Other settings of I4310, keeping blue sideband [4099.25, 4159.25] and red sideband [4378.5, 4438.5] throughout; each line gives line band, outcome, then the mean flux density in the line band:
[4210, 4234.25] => 1.5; 11.4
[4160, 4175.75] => 1.6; 10.3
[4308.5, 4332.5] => 1.4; 12.7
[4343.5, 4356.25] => 0.0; 13.9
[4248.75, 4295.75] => 3.2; 12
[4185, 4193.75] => 0.5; 11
